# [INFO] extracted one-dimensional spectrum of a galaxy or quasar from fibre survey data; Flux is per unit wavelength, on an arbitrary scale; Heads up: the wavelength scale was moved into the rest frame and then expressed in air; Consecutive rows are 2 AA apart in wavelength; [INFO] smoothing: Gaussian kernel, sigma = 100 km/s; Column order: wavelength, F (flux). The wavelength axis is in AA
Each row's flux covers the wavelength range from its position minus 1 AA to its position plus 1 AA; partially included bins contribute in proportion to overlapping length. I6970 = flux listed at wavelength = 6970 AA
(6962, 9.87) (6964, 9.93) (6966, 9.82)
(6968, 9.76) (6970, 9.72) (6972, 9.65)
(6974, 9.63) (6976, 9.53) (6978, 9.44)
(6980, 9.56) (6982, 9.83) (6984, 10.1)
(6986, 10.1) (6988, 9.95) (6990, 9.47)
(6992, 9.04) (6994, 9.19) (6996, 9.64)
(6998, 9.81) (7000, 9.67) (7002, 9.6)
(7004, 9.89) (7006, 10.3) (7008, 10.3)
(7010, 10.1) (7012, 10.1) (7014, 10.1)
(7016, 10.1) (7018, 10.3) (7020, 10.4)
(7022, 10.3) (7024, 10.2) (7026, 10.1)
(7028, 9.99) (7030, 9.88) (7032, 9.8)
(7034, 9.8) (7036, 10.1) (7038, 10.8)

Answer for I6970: 9.72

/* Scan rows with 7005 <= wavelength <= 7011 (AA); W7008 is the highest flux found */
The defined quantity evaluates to 10.3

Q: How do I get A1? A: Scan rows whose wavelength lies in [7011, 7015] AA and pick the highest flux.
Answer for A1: 10.1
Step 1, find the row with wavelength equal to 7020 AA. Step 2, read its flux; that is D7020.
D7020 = 10.4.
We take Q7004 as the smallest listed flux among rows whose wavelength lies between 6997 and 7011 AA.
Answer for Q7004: 9.6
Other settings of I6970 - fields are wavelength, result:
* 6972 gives 9.65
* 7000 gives 9.67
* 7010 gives 10.1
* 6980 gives 9.56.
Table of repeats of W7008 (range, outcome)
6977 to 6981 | 9.56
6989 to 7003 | 9.81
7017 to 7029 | 10.4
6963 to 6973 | 9.93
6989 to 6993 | 9.47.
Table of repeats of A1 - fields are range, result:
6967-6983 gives 9.83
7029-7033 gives 9.88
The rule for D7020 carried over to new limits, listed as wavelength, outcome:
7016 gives 10.1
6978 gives 9.44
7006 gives 10.3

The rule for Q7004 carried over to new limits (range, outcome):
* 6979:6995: 9.04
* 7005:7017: 10.1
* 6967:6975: 9.63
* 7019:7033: 9.8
